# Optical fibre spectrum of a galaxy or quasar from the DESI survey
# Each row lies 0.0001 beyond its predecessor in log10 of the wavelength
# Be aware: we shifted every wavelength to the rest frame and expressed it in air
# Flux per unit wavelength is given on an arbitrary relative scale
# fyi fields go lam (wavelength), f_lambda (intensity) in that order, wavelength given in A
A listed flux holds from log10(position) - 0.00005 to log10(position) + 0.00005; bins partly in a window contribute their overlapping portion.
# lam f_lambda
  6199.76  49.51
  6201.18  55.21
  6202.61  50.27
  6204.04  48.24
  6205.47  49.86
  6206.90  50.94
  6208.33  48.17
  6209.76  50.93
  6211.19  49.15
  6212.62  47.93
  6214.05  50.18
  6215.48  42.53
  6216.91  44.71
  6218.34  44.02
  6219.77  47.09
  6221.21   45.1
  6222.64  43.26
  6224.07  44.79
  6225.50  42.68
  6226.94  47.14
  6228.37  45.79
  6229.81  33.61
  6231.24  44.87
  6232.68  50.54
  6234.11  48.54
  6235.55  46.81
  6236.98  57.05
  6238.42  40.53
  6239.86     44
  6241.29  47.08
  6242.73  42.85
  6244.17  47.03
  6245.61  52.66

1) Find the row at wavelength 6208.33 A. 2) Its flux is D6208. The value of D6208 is 48.17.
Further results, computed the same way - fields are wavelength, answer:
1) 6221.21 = 45.1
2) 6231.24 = 44.87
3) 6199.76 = 49.51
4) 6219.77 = 47.09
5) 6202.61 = 50.27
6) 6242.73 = 42.85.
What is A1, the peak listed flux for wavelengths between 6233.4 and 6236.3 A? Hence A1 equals 48.54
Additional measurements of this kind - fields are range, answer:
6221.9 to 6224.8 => 44.79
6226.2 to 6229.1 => 47.14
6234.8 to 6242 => 57.05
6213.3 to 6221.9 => 50.18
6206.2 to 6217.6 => 50.94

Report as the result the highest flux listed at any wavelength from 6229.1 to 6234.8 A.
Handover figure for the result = 50.54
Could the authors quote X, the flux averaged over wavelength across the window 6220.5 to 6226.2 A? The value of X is 44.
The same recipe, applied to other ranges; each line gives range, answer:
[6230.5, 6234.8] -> 47.9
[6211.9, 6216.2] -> 46.9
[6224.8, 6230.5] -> 42.3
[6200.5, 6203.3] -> 52.7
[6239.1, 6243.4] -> 44.6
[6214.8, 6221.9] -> 44.7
